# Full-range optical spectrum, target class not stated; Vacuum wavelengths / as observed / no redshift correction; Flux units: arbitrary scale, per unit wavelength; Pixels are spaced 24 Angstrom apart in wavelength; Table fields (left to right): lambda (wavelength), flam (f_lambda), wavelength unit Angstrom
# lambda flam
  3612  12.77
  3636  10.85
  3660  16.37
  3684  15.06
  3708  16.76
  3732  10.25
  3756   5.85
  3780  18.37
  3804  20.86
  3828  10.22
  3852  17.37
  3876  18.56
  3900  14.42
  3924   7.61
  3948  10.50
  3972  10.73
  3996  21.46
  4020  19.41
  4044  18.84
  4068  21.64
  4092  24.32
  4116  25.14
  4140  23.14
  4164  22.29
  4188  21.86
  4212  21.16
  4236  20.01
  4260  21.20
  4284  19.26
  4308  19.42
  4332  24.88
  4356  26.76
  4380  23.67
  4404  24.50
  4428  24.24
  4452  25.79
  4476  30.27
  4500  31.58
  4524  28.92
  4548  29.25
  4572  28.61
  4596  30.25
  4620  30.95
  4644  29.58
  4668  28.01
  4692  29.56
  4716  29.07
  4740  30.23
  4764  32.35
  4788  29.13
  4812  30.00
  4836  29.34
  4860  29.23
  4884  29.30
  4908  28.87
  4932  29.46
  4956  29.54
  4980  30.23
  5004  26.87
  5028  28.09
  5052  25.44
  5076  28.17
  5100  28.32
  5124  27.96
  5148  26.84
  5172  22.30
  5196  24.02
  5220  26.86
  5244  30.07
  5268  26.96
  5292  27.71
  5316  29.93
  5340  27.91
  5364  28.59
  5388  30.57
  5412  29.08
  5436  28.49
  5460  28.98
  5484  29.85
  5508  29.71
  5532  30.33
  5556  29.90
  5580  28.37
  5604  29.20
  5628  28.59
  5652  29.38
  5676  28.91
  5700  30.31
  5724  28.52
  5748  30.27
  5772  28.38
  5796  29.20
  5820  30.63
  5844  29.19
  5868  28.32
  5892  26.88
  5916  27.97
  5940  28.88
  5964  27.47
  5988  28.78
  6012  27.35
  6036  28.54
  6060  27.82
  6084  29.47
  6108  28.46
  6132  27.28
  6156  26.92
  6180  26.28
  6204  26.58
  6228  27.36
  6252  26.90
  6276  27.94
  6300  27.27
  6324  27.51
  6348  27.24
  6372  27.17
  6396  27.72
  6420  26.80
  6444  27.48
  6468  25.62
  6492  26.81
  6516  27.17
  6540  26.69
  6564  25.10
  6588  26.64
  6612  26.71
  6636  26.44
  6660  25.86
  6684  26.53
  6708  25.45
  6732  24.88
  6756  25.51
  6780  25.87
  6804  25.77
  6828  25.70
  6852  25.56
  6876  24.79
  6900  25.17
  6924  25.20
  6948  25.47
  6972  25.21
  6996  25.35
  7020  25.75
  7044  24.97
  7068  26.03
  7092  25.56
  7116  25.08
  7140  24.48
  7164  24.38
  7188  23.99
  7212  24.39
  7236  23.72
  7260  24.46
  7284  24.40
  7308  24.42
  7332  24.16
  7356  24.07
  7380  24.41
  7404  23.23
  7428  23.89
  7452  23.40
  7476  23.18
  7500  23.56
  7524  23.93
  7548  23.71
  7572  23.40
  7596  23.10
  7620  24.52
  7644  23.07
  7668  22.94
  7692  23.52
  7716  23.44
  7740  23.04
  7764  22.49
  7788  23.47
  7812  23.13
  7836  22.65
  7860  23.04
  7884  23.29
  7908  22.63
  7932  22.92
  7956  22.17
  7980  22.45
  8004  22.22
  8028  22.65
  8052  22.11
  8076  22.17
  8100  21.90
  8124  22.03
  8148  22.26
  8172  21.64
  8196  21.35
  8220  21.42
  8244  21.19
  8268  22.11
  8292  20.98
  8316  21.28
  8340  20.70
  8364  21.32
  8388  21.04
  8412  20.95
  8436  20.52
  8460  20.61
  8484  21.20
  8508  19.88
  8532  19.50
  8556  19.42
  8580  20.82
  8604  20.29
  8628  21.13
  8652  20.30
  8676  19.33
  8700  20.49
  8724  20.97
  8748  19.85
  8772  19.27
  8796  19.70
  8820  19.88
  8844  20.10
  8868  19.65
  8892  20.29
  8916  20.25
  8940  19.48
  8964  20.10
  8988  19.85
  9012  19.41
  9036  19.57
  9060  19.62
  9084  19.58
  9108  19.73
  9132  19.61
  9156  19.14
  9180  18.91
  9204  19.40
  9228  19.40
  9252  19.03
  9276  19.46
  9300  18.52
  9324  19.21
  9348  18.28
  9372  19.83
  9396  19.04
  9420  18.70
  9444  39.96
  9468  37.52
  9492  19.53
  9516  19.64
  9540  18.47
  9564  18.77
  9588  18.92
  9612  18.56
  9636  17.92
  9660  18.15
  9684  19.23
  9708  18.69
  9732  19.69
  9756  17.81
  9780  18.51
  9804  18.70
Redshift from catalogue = 0.00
